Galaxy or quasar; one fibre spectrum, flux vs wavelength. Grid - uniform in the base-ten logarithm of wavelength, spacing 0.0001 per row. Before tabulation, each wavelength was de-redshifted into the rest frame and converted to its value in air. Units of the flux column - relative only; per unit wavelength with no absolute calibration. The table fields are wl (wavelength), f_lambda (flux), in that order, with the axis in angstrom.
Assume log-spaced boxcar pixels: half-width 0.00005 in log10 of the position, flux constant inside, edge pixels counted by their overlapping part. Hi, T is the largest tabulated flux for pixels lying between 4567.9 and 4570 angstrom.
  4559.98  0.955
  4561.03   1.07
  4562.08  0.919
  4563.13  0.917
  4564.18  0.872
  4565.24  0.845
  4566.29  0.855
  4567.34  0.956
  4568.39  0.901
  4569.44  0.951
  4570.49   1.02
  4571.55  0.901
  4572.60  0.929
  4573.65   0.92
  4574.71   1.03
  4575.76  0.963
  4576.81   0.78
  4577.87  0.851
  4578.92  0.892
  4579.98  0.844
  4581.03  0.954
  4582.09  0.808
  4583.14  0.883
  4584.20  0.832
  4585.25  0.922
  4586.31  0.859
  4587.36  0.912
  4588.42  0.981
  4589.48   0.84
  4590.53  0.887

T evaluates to 0.951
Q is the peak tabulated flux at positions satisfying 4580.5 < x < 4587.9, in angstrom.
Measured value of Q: 0.954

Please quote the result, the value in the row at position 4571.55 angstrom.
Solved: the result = 0.901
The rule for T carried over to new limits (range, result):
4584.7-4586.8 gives 0.922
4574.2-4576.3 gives 1.03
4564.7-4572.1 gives 1.02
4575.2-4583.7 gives 0.963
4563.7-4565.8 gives 0.872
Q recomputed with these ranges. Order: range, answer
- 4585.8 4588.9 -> 0.981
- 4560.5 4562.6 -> 1.07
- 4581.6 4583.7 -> 0.883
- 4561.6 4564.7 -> 0.919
